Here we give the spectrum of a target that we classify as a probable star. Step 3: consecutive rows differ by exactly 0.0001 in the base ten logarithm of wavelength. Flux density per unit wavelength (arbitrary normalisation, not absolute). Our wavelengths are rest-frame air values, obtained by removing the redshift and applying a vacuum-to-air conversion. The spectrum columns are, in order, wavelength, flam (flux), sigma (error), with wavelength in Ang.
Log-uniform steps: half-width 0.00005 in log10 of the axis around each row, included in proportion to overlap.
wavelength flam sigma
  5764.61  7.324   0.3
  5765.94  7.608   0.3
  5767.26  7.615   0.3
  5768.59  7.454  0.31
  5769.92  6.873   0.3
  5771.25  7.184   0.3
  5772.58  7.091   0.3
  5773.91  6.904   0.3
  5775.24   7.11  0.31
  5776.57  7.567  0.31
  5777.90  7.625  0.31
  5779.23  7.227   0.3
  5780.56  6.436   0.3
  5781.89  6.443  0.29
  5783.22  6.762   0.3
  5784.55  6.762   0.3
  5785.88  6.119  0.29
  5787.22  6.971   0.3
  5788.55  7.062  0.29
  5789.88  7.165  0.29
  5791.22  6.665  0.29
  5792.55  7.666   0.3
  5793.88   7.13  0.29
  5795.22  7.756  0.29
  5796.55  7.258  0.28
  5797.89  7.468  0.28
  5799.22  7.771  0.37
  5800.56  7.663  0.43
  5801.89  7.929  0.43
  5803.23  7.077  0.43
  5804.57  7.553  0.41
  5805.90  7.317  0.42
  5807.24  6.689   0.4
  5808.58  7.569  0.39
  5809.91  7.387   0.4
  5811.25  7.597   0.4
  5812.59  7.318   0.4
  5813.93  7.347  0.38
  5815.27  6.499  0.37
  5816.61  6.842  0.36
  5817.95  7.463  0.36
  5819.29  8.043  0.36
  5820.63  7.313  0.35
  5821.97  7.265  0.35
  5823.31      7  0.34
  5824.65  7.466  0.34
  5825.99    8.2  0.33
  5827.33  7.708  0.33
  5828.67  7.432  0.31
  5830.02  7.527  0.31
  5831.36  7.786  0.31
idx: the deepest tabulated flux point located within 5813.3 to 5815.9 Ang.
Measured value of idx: 6.499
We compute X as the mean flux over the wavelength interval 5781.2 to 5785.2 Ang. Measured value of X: 6.66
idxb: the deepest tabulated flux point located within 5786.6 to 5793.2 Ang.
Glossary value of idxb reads 6.665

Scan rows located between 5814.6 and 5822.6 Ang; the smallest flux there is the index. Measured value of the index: 6.499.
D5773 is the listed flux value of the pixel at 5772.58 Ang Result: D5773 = 7.091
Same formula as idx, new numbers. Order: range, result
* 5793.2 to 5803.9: 7.077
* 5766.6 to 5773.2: 6.873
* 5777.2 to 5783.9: 6.436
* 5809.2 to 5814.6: 7.318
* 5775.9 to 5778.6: 7.567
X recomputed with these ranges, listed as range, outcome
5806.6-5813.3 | 7.31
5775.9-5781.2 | 7.22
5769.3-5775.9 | 7.03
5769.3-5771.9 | 7.03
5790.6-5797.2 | 7.31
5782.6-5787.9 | 6.65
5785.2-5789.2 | 6.71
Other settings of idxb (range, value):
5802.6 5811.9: 6.689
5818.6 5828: 7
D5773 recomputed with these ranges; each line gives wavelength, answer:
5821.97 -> 7.265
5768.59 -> 7.454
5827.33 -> 7.708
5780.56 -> 6.436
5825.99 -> 8.2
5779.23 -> 7.227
